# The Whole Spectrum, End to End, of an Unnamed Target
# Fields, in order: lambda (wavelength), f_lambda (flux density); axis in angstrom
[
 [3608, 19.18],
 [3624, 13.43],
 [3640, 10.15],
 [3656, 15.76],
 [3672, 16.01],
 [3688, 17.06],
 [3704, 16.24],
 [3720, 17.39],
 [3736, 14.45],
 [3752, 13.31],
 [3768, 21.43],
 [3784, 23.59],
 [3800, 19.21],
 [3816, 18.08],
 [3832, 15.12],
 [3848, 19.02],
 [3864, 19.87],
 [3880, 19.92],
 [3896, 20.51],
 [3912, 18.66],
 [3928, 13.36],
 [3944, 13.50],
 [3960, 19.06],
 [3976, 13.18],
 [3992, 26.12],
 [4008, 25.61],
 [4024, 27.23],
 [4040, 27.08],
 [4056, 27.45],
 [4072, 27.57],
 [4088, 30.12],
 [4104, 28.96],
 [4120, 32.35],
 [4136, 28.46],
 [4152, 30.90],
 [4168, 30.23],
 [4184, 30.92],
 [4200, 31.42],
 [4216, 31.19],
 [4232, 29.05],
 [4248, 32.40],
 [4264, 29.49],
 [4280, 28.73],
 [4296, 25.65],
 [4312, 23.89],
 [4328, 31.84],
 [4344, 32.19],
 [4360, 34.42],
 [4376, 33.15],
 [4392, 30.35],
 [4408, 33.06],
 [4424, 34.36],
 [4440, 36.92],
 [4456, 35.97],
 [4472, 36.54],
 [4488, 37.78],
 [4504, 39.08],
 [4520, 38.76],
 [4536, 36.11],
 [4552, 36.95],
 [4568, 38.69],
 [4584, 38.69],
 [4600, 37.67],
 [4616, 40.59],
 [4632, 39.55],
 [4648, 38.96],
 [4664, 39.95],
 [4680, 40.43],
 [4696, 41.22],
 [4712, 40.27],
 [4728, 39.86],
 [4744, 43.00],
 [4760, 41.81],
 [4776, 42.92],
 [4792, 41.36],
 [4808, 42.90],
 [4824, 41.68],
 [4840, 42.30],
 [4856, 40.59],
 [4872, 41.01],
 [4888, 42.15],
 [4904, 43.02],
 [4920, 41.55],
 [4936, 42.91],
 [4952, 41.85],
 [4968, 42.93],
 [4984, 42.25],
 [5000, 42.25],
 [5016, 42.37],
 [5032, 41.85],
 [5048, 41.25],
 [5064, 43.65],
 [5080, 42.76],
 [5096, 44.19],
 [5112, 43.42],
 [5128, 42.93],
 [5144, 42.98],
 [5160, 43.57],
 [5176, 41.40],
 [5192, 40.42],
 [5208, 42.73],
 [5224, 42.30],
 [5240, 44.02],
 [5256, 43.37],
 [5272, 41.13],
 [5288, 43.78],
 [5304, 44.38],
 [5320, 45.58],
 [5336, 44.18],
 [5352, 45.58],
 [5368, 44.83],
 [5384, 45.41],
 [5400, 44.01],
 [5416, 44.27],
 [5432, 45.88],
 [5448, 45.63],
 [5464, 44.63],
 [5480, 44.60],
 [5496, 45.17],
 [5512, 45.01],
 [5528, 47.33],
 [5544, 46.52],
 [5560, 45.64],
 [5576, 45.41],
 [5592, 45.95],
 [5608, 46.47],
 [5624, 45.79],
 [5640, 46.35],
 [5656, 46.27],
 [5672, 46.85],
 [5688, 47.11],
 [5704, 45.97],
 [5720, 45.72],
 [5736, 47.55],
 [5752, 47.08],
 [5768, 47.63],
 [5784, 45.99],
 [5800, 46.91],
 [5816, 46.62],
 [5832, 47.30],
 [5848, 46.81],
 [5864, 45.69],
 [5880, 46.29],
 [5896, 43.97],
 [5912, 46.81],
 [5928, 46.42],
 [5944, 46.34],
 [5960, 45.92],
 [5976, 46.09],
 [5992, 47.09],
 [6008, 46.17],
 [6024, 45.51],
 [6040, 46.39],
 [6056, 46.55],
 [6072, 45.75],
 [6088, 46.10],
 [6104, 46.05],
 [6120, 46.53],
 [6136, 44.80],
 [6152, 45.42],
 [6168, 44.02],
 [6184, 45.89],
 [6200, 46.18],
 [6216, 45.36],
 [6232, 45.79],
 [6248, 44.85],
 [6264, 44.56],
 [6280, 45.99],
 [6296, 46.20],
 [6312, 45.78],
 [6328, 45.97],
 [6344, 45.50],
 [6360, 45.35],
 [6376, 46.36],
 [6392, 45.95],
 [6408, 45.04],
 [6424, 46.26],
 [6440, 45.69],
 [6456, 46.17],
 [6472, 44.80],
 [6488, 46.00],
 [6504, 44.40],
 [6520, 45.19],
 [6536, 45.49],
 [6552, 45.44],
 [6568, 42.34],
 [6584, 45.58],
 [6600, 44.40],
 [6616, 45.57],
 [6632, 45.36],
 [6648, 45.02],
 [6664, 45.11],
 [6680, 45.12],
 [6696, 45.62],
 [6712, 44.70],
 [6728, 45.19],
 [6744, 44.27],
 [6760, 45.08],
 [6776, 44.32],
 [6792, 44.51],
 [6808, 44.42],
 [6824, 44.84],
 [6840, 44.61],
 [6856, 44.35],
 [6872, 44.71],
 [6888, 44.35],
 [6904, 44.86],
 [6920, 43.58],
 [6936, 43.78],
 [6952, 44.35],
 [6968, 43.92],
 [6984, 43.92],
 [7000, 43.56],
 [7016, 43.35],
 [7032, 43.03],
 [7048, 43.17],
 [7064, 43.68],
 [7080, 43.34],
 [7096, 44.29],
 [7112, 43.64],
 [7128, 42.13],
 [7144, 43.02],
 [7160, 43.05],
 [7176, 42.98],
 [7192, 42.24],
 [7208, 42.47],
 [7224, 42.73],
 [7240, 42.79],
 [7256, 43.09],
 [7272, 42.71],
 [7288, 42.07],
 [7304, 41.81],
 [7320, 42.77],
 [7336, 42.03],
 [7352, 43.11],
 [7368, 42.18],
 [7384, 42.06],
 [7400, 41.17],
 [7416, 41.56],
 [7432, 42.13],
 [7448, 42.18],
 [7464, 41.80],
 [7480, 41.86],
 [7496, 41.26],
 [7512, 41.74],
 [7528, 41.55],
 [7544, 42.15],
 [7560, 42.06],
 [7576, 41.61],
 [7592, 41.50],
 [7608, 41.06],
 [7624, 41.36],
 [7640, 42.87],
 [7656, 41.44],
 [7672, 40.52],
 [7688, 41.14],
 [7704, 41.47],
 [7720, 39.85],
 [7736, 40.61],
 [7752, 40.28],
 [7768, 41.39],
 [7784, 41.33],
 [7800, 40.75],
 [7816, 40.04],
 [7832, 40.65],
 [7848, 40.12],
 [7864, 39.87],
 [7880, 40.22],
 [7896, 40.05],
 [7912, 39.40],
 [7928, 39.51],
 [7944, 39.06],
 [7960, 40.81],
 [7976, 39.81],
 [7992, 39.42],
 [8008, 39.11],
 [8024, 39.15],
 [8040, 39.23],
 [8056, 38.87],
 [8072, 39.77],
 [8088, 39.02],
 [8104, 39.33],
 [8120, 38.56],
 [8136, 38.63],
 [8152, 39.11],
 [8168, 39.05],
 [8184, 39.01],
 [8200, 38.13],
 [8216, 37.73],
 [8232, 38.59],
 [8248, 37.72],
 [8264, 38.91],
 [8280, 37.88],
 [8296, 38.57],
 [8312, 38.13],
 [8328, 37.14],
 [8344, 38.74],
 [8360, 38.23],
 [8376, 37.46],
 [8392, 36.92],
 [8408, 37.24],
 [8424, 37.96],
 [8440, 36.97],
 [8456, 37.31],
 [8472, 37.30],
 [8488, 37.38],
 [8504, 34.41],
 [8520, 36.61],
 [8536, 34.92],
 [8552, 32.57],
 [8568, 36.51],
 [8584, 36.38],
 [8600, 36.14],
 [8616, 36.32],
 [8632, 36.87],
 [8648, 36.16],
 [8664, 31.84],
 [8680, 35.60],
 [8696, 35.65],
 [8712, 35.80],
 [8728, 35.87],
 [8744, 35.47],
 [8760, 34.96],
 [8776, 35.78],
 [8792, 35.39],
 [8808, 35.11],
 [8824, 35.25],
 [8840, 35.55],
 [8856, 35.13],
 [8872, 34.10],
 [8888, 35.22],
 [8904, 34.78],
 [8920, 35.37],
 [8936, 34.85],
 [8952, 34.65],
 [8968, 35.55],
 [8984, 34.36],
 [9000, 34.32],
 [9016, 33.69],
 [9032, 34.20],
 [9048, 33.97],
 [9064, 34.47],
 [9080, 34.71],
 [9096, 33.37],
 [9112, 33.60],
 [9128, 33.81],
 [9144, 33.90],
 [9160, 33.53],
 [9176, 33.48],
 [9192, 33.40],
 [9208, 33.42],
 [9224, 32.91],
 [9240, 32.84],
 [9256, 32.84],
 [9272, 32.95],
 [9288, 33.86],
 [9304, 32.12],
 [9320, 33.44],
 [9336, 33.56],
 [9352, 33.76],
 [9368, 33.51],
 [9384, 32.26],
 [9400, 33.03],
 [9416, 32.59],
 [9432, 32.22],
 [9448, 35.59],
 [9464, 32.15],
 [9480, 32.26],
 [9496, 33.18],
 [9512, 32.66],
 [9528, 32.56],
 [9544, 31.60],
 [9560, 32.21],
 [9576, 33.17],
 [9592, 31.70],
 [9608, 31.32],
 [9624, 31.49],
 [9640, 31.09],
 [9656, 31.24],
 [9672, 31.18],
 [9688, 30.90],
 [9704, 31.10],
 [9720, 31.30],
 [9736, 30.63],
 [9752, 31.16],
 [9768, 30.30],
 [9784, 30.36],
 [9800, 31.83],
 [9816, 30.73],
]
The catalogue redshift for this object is 0.000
